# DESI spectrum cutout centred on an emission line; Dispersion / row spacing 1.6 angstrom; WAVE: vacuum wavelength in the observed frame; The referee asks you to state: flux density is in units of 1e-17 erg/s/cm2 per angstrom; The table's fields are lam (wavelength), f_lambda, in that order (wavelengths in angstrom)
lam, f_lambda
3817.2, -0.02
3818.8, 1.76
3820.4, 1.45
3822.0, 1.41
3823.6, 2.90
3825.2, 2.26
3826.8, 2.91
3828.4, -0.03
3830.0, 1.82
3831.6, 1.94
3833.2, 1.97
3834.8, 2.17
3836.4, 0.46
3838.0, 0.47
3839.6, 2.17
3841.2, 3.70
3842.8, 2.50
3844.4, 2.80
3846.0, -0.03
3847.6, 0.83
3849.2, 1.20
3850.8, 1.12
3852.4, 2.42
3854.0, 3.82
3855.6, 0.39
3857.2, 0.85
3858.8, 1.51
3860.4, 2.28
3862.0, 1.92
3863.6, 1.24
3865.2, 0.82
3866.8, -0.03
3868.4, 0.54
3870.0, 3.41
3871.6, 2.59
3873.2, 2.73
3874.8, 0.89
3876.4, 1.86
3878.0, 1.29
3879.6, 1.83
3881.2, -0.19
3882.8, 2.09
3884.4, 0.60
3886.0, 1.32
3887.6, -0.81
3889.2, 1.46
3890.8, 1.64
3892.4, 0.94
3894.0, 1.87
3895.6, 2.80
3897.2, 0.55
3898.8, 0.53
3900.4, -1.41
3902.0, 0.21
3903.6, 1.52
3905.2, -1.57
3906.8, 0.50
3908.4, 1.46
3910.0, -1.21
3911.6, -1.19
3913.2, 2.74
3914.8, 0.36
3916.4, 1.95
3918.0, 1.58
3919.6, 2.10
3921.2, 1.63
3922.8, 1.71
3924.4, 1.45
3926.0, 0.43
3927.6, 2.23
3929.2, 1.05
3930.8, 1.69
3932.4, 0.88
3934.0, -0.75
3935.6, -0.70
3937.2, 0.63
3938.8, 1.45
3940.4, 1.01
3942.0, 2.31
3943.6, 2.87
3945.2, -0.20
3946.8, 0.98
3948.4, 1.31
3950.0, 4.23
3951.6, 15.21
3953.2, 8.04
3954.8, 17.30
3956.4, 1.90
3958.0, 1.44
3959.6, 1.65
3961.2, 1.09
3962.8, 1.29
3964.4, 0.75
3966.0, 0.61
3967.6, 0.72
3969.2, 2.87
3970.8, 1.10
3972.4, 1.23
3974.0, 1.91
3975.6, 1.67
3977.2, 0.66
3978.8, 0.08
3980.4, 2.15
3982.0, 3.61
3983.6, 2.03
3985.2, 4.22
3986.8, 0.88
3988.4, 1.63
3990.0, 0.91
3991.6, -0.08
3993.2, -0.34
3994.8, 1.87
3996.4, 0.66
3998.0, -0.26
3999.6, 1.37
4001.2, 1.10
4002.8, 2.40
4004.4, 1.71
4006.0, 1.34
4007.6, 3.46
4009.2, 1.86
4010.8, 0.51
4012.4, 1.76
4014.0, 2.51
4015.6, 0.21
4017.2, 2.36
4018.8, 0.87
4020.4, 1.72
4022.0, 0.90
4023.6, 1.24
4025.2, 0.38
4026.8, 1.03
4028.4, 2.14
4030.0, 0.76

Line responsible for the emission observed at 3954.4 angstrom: [O II] 3727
